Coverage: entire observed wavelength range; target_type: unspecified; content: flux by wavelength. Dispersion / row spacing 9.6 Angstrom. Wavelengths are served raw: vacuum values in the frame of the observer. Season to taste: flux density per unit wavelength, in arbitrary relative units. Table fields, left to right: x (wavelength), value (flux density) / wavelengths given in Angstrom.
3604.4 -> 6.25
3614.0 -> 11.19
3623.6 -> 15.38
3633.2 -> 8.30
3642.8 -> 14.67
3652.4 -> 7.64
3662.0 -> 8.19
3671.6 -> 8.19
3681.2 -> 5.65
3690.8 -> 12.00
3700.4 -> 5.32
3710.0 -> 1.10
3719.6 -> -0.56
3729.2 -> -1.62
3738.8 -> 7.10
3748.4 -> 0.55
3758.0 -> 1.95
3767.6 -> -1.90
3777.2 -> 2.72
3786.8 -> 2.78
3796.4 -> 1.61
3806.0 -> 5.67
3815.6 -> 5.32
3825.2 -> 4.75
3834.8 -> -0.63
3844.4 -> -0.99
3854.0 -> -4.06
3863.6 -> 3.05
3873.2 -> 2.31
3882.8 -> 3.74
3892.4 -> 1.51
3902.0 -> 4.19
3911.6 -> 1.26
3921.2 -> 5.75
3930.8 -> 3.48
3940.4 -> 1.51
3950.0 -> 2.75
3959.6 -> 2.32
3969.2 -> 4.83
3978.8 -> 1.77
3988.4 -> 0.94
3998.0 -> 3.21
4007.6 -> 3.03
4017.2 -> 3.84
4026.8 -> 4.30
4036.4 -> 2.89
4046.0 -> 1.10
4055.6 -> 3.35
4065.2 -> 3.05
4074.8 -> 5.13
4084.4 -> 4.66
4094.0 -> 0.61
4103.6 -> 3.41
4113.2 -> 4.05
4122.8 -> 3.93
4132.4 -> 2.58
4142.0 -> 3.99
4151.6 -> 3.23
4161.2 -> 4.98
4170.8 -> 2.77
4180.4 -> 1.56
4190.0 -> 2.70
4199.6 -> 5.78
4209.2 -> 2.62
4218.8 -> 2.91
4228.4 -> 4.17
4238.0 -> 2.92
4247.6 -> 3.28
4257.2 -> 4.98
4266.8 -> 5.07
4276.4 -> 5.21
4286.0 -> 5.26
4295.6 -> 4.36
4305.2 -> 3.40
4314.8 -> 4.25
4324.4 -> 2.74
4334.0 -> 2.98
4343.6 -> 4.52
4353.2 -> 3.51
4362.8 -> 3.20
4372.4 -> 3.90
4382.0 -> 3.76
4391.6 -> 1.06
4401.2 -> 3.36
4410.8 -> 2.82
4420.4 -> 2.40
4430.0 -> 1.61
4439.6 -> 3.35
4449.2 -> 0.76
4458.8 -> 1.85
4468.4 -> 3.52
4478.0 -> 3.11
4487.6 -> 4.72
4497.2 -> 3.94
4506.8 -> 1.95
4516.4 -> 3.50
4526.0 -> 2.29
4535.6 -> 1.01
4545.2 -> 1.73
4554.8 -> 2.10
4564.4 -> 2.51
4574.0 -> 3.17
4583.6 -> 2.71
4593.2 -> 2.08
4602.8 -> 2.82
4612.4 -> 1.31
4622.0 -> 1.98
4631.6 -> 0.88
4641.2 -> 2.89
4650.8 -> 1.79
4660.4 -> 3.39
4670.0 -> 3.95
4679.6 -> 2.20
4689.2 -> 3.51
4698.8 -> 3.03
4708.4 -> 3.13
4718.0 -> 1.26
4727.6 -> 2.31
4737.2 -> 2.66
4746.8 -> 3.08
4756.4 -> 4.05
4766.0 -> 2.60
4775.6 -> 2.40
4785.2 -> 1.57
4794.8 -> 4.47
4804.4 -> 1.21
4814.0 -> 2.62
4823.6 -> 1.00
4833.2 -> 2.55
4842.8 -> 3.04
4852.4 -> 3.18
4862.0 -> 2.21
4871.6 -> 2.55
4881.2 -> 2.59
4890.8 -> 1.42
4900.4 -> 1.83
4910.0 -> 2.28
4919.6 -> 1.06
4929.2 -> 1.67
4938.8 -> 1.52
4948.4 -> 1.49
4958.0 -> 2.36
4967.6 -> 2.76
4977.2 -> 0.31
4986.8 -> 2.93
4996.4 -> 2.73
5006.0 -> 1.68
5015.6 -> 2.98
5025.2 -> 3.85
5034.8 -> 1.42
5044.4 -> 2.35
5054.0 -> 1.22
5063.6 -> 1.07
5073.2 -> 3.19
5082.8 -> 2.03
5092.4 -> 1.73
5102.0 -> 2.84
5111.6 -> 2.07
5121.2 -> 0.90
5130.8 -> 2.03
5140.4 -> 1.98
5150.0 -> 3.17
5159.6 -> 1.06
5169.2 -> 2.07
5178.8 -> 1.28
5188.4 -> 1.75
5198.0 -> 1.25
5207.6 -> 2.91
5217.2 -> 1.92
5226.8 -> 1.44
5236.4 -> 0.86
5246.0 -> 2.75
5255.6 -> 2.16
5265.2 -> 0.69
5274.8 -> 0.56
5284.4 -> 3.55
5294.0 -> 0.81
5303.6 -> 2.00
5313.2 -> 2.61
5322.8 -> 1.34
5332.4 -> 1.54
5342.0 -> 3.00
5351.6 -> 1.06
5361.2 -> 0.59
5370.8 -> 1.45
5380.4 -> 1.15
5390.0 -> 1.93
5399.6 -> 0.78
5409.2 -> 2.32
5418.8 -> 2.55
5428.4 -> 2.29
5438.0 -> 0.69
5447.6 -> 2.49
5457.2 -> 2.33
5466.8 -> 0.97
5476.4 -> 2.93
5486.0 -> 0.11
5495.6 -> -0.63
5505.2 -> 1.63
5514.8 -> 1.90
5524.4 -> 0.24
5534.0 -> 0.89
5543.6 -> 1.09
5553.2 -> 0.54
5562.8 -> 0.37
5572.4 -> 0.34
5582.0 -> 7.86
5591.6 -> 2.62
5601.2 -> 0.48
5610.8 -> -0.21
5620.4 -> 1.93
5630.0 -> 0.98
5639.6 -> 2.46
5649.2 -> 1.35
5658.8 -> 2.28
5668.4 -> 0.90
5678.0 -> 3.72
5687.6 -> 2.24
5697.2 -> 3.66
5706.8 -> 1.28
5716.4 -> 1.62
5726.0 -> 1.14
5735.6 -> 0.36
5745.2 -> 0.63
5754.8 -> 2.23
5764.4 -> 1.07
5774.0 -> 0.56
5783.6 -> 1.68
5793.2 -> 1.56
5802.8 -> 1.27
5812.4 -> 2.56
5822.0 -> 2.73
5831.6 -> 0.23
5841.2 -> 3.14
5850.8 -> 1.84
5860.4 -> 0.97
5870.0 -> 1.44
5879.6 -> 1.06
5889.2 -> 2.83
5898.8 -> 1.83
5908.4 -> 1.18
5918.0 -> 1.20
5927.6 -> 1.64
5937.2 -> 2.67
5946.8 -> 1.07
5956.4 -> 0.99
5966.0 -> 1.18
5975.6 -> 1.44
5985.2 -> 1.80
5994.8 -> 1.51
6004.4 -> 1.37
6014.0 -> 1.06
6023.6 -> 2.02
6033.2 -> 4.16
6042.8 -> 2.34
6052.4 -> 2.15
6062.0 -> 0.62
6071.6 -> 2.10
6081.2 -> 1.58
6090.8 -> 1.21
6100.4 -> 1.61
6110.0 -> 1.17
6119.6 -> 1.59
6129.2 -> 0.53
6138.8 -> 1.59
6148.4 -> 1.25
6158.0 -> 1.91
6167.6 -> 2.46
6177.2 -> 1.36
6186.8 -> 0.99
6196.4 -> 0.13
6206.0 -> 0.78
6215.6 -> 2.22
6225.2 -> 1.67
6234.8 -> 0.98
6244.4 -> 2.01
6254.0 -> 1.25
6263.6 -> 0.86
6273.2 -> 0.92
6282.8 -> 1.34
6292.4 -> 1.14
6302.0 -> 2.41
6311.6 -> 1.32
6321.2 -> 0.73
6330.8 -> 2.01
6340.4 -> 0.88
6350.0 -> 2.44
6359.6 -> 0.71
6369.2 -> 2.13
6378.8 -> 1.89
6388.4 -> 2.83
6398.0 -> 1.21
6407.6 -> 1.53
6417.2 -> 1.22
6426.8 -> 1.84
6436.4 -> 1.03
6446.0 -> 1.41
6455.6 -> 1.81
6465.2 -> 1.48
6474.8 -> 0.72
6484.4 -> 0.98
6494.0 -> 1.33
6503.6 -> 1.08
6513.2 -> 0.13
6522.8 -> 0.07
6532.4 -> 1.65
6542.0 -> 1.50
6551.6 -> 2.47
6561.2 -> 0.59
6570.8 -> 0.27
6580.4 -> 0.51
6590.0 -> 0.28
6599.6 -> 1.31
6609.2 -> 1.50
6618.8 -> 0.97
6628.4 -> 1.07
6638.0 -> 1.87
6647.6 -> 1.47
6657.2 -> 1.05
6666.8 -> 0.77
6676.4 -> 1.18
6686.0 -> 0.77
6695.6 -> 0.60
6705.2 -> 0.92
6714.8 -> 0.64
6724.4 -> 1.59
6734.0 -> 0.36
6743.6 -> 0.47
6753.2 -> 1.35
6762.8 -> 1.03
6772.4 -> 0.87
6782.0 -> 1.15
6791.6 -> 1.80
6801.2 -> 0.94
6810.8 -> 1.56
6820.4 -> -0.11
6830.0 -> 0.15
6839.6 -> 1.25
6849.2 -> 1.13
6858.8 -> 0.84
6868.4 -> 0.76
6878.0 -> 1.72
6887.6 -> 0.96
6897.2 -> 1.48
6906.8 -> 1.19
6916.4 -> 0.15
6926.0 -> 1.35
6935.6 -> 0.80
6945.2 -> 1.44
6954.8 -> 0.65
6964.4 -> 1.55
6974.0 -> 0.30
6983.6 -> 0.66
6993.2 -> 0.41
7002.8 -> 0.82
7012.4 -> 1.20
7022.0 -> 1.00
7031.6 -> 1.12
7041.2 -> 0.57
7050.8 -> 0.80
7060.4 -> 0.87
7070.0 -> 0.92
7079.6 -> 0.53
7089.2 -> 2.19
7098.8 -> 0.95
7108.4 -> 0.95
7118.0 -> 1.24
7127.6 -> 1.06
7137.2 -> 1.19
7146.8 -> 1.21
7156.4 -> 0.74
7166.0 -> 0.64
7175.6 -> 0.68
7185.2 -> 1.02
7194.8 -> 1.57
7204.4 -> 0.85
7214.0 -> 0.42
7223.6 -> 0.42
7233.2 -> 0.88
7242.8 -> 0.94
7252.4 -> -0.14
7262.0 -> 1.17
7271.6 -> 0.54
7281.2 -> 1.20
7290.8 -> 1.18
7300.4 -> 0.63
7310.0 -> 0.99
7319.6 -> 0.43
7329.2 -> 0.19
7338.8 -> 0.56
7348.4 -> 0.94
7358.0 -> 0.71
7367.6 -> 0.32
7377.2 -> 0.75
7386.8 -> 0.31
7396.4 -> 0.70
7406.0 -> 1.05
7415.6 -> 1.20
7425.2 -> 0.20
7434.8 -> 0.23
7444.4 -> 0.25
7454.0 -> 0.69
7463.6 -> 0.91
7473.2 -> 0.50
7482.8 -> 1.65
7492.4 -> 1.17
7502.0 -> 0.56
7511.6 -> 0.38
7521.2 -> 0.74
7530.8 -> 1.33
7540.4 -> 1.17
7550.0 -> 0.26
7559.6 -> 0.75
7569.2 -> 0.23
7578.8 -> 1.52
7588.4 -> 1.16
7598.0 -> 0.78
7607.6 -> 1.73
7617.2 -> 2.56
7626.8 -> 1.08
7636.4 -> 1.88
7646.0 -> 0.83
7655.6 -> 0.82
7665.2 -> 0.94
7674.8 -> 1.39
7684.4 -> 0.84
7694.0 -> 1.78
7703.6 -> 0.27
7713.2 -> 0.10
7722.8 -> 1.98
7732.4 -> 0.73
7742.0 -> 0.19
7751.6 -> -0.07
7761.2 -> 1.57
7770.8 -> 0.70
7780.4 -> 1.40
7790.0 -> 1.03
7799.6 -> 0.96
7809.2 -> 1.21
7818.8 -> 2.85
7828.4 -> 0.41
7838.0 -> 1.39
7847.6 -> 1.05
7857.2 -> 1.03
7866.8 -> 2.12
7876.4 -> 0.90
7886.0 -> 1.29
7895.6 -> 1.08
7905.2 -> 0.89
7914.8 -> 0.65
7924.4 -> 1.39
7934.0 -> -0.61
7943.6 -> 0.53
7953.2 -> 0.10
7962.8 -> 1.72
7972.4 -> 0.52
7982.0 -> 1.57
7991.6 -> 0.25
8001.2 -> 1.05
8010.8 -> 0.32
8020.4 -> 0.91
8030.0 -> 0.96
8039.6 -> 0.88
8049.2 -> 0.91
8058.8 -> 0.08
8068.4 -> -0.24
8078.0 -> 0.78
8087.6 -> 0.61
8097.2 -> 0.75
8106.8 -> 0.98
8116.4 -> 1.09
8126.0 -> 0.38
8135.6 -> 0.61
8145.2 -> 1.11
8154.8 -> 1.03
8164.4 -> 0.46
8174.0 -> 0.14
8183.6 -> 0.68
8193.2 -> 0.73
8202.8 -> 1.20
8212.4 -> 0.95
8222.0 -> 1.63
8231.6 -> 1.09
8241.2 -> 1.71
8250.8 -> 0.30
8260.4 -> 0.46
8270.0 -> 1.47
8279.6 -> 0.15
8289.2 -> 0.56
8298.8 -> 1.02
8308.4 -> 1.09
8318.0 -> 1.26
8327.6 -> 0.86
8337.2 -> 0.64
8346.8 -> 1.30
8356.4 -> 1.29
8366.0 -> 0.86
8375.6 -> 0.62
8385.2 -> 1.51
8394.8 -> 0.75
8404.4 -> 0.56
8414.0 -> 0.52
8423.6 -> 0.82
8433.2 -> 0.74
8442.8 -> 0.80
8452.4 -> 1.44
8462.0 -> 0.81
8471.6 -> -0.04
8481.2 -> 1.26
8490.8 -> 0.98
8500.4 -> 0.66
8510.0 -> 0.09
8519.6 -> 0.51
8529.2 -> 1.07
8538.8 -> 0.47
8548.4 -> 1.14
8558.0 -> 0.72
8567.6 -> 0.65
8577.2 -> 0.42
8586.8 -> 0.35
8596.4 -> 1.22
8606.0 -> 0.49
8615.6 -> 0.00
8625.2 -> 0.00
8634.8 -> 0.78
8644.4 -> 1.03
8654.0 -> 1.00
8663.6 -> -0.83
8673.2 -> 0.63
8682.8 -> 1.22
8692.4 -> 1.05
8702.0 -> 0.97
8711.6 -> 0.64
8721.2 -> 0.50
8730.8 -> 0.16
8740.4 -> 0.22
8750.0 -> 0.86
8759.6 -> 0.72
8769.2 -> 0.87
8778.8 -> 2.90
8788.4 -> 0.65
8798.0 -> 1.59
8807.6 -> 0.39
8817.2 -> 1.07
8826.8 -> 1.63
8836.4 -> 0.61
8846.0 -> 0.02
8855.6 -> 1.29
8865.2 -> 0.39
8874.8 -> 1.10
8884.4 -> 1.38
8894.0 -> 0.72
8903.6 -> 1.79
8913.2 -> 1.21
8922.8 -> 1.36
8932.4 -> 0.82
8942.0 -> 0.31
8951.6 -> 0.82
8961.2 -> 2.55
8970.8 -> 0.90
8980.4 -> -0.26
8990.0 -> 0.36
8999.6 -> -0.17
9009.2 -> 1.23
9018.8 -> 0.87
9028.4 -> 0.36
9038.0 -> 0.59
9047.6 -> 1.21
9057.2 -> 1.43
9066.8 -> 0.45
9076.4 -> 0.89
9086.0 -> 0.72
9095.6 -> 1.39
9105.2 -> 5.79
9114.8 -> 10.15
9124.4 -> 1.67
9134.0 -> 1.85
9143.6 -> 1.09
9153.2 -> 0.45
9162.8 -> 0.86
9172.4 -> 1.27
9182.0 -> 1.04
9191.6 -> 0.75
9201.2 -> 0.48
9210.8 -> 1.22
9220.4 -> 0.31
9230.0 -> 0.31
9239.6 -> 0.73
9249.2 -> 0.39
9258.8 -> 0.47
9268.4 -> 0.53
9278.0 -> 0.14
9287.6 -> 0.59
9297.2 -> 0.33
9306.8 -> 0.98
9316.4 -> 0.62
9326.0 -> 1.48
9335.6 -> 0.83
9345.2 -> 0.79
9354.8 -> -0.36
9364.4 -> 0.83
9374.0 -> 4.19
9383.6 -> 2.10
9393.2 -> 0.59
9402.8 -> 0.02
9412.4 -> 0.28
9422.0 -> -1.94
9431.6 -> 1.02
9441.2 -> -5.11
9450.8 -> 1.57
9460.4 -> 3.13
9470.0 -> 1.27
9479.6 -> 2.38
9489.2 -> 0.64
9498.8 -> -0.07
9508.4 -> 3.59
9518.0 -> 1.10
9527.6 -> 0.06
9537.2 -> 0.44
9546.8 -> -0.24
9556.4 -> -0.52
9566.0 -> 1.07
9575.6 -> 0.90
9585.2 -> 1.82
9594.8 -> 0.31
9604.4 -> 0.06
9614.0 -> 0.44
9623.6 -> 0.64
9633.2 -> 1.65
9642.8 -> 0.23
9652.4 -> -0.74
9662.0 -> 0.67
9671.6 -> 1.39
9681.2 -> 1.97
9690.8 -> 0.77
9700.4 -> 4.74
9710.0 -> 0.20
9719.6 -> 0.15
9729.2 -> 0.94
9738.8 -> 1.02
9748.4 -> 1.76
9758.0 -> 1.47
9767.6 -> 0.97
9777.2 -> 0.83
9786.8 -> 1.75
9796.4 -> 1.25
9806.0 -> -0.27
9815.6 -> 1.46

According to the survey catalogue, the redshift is 1.444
